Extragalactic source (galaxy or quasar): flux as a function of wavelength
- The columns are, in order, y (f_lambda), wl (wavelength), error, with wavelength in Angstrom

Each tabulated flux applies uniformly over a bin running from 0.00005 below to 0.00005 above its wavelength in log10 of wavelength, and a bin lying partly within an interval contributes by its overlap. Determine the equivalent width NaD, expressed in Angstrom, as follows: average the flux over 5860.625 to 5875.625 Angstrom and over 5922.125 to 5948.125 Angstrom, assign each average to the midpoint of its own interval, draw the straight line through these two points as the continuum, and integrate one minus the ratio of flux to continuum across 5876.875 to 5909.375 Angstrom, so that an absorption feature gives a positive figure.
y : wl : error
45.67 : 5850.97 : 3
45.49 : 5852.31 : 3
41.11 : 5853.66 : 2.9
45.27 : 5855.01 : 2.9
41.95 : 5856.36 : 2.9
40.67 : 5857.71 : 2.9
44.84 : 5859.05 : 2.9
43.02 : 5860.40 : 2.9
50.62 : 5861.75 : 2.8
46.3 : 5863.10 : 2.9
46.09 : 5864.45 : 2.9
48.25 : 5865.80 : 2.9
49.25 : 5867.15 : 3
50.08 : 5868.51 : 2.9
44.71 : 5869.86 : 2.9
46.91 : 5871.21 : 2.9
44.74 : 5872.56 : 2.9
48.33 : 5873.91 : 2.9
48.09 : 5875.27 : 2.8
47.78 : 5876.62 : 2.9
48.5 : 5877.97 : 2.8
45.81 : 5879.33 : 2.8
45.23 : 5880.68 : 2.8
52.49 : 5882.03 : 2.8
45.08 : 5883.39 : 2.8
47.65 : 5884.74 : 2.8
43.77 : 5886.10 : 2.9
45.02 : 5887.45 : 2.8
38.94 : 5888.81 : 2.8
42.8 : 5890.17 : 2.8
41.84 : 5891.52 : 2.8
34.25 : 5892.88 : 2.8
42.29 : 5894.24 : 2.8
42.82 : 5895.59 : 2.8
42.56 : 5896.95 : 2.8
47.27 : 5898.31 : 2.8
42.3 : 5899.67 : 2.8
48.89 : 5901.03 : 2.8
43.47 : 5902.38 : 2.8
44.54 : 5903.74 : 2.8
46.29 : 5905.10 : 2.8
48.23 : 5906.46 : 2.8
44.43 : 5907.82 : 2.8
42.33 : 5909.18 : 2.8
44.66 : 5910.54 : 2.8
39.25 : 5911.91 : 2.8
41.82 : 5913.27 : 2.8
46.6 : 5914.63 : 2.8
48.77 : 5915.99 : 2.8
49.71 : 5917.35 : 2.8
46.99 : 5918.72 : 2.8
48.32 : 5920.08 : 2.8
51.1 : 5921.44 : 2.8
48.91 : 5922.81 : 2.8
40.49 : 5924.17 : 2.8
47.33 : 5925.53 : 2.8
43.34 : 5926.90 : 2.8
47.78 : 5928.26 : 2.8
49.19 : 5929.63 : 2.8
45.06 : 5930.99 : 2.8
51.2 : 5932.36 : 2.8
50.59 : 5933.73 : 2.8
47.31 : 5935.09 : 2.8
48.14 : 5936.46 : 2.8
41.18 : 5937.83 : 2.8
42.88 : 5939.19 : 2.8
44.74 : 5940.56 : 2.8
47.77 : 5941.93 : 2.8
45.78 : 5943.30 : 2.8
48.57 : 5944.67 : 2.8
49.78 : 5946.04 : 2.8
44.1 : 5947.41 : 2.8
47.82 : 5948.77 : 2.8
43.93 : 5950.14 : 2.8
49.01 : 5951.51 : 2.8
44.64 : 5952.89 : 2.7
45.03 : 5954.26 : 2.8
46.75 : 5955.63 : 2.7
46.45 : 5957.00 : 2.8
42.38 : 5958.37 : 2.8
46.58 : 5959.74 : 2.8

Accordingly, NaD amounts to 1.8 Angstrom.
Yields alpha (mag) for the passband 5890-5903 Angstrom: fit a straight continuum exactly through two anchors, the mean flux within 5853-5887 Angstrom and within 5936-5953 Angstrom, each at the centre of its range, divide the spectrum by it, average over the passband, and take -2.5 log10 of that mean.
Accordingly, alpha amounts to 0.08 mag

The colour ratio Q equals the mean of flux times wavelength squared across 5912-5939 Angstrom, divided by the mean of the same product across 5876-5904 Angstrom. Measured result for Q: 1.07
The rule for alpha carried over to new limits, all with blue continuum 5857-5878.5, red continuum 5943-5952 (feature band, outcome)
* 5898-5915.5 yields 0.054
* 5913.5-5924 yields -0.023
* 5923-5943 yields 0.017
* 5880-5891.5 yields 0.044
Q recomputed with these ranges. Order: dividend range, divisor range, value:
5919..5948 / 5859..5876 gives 1.02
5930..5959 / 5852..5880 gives 1.03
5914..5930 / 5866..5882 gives 1.01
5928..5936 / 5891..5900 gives 1.17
